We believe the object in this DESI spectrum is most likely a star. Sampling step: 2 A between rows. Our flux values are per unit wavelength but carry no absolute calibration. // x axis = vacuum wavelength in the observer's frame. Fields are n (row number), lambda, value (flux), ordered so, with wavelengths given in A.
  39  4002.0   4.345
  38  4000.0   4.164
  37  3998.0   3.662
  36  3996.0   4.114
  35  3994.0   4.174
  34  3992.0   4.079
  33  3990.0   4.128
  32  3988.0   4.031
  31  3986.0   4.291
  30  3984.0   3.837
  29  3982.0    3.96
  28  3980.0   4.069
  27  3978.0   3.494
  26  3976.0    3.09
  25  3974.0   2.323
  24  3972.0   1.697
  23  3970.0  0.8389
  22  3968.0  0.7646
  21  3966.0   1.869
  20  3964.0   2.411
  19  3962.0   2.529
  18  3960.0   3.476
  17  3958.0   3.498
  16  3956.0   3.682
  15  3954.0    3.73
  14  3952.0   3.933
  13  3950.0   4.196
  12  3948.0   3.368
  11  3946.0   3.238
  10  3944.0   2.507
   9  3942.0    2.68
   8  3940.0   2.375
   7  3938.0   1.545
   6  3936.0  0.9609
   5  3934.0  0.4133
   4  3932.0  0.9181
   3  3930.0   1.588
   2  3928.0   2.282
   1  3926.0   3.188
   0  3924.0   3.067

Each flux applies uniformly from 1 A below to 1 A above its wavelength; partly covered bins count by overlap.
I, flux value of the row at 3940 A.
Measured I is 2.375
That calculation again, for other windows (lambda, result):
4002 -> 4.345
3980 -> 4.069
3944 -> 2.507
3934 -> 0.4133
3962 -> 2.529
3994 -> 4.174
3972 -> 1.697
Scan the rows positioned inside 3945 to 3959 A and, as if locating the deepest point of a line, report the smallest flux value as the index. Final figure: 3.238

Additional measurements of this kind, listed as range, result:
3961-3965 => 2.411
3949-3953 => 3.933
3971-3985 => 1.697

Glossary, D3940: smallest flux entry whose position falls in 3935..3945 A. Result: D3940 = 0.9609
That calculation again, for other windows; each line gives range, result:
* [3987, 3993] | 4.031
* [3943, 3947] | 2.507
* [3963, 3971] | 0.7646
